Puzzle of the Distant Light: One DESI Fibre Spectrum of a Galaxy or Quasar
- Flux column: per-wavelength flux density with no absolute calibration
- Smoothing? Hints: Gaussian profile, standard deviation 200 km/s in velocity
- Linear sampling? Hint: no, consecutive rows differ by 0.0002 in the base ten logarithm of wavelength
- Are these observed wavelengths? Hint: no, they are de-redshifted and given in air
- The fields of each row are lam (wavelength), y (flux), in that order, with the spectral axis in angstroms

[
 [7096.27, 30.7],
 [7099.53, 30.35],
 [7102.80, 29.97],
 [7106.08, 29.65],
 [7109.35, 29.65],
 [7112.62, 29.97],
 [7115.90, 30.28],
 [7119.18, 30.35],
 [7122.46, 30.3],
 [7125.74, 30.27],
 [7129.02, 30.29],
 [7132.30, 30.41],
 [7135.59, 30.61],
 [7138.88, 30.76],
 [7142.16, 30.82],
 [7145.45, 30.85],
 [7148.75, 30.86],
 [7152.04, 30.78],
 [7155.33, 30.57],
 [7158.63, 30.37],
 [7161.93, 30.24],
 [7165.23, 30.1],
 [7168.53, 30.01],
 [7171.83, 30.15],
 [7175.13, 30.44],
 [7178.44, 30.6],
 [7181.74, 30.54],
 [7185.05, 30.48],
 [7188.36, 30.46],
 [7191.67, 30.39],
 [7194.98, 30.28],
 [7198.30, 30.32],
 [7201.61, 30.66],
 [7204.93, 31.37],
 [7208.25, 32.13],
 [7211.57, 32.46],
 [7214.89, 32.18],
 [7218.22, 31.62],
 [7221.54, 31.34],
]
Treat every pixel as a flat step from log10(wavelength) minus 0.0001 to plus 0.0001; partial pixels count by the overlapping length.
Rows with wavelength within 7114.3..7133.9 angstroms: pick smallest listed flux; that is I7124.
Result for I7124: 30.27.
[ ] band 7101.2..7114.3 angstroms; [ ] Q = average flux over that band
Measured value 29.8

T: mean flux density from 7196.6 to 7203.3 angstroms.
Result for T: 30.5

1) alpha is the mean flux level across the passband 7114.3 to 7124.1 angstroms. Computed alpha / 30.3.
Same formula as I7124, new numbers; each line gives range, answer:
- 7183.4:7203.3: 30.28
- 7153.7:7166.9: 30.1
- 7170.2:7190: 30.15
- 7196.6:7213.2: 30.32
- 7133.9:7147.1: 30.61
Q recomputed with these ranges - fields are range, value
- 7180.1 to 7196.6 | 30.4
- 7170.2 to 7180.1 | 30.4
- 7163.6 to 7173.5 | 30.1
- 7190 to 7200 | 30.3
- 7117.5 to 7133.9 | 30.3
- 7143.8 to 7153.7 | 30.8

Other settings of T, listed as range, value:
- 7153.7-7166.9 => 30.3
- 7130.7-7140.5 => 30.6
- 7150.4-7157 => 30.7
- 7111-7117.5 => 30.1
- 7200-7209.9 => 31.4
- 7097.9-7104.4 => 30.2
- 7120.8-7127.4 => 30.3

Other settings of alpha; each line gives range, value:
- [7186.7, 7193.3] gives 30.4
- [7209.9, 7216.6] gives 32.3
